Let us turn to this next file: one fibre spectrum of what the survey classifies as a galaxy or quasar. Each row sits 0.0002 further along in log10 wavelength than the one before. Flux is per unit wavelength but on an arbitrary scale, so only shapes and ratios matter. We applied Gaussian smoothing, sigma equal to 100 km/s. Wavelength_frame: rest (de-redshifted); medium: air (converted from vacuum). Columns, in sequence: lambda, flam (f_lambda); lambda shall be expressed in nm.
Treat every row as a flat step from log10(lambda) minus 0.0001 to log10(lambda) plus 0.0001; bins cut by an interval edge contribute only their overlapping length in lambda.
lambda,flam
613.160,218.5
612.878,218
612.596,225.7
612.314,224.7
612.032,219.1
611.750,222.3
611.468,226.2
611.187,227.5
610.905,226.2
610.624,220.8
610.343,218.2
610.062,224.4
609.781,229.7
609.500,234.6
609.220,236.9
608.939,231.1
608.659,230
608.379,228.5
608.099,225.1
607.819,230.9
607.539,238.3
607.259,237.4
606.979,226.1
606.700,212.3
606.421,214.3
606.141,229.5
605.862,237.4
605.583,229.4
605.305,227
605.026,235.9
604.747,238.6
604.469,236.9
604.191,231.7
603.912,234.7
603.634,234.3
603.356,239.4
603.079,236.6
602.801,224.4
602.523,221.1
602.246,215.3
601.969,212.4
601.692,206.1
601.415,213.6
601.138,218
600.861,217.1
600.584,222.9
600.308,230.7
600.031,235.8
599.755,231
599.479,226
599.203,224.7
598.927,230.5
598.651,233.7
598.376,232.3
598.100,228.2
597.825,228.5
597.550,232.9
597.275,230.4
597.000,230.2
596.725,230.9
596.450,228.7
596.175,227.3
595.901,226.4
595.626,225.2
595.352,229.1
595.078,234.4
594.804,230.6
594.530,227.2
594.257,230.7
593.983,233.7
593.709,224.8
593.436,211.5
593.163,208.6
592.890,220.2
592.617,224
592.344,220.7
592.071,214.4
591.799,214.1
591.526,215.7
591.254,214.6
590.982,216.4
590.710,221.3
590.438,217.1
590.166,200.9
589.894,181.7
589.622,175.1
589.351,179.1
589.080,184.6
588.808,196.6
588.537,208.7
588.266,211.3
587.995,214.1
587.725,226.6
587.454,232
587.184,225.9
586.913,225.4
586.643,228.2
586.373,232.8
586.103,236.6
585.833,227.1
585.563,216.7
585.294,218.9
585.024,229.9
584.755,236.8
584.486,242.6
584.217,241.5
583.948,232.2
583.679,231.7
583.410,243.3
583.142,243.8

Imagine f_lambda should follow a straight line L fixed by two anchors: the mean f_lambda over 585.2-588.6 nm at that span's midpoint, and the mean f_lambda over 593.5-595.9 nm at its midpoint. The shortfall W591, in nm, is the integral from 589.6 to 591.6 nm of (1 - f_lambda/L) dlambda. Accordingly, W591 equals 0.17 nm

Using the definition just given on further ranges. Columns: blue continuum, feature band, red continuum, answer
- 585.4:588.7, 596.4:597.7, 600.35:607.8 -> -0.03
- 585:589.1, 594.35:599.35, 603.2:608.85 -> -0.08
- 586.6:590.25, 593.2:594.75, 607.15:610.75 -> -0.09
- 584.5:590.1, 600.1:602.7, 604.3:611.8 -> 0.07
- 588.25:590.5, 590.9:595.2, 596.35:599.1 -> -0.24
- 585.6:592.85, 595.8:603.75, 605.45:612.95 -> -0.22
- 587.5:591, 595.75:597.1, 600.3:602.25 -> -0.11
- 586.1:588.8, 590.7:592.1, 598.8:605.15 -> 0.05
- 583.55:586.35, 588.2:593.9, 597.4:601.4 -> 0.54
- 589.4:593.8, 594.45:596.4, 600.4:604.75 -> -0.12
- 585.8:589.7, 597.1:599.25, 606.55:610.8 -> -0.09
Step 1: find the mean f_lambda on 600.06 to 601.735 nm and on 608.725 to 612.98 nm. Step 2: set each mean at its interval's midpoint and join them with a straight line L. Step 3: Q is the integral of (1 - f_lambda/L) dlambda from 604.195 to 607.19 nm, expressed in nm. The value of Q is -0.09 nm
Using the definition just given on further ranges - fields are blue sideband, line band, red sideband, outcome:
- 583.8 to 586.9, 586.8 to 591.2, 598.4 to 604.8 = 0.43 nm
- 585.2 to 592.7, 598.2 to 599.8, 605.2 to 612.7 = -0.07 nm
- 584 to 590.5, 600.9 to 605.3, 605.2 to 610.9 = -0.02 nm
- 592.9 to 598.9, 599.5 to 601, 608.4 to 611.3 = 0.00 nm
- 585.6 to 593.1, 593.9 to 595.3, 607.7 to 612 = -0.09 nm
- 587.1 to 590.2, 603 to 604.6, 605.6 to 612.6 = -0.11 nm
